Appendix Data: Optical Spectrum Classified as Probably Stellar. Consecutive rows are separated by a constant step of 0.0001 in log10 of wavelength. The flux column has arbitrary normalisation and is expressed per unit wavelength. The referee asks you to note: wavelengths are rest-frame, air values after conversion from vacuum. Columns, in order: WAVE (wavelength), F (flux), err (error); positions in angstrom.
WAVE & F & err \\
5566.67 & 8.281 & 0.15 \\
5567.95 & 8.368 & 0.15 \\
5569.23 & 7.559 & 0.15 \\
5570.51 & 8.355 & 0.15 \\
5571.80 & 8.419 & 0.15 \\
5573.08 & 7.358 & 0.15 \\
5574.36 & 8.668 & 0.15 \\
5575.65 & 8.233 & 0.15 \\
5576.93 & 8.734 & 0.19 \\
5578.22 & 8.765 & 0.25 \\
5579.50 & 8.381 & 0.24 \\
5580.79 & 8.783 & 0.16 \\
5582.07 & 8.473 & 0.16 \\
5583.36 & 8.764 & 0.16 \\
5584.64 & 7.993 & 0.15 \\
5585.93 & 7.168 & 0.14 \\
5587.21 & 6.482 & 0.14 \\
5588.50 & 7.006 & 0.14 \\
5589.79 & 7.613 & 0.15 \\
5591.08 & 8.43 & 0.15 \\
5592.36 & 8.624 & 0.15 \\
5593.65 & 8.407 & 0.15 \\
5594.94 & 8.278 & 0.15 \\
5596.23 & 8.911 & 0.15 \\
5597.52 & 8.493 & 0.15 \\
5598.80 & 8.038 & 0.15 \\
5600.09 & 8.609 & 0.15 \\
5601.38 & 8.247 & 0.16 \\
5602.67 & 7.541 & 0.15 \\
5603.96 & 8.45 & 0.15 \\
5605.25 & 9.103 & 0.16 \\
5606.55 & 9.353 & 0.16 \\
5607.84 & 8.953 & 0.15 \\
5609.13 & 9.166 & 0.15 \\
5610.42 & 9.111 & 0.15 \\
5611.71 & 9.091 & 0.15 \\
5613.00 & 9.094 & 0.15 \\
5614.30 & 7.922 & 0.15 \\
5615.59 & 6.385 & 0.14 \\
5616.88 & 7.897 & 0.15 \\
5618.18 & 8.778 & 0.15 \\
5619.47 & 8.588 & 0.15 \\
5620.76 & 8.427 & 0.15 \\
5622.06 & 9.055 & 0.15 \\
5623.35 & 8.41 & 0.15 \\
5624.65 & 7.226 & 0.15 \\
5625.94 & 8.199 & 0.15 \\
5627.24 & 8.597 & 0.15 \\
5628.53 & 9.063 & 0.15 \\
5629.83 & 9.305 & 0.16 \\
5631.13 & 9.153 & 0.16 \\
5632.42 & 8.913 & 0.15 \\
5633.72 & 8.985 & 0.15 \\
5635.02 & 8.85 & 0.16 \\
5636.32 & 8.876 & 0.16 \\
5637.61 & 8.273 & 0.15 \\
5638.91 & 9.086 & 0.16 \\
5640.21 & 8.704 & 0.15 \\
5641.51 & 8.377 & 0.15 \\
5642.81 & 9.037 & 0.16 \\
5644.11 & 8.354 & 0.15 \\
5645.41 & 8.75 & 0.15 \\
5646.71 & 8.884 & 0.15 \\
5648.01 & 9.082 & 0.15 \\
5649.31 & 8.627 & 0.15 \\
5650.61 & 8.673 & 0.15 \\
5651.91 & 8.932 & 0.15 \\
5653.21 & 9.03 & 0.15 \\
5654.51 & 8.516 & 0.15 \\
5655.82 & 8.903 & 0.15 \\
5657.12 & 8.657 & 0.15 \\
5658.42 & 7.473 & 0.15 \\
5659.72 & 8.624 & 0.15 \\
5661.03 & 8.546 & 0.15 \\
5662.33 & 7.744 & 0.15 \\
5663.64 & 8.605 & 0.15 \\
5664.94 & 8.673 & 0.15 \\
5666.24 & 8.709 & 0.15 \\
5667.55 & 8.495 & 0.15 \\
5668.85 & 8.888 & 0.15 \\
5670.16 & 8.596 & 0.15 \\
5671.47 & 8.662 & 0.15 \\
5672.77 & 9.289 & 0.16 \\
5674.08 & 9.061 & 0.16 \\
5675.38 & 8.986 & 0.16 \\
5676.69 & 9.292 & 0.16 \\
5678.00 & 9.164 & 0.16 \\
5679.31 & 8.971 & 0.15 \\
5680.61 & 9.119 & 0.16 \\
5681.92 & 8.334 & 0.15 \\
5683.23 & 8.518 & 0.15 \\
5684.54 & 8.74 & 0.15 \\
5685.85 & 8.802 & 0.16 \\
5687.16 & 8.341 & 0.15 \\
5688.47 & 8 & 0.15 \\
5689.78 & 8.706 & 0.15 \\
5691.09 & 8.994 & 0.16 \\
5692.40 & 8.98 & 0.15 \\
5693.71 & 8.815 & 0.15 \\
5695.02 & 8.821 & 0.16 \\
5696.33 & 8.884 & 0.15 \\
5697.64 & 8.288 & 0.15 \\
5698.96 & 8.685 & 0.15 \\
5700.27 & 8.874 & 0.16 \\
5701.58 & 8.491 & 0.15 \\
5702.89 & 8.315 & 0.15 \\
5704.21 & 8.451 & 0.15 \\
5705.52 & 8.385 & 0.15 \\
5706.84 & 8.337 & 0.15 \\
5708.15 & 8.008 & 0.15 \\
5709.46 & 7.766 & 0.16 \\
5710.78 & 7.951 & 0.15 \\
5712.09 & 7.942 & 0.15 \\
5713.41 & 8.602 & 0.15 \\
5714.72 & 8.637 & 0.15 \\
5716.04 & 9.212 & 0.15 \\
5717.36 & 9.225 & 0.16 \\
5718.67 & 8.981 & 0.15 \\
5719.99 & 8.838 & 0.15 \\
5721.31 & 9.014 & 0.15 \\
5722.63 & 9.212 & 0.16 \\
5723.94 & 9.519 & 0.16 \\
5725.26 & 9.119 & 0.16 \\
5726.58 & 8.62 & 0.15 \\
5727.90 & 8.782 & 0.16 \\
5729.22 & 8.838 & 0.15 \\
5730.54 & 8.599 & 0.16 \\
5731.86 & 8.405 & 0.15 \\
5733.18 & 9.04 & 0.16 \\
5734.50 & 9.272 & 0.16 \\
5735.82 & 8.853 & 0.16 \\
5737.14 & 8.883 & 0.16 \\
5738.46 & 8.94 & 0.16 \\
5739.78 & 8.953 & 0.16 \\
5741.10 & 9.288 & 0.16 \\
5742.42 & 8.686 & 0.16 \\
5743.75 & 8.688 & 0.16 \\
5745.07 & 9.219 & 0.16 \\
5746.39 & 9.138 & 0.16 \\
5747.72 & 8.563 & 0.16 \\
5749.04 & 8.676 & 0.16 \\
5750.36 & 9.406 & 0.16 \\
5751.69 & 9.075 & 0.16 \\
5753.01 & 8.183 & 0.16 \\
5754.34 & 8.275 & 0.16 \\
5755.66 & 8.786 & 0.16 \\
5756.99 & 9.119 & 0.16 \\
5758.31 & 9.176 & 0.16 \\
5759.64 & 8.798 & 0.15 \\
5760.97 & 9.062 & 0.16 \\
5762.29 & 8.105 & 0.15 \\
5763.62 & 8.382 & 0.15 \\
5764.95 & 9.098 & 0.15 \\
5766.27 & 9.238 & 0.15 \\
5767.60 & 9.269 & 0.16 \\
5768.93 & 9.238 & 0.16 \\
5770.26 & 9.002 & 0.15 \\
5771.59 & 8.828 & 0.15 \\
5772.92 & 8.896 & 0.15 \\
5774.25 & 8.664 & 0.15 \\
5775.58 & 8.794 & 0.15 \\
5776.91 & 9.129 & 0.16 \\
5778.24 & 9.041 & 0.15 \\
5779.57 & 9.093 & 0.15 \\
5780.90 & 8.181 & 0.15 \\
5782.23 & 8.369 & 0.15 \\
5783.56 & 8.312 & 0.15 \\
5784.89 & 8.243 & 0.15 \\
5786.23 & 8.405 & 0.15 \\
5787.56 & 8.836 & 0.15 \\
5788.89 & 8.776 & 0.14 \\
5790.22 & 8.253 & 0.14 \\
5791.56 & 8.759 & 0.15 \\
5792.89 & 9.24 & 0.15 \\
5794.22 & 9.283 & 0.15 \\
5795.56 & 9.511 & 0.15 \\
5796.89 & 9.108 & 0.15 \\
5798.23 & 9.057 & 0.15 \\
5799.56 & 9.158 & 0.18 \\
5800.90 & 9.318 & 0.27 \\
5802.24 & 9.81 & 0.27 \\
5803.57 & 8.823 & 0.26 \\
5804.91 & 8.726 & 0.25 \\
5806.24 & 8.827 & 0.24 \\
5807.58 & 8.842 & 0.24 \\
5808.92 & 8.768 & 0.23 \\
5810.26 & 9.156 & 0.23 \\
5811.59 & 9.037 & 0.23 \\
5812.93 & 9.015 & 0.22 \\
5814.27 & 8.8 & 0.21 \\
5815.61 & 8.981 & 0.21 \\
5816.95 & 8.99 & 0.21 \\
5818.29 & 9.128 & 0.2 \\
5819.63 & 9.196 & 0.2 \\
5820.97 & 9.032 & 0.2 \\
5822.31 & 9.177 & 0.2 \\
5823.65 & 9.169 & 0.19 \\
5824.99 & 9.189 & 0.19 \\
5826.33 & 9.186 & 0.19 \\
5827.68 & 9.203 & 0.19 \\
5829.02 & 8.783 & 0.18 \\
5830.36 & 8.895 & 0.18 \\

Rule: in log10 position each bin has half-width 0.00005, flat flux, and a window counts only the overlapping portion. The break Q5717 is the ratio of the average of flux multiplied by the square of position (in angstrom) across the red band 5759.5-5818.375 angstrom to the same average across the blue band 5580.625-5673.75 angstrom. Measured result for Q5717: 1.11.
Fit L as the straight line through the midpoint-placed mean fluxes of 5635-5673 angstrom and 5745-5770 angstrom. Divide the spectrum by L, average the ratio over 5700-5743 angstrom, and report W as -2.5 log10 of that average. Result 0.01 mag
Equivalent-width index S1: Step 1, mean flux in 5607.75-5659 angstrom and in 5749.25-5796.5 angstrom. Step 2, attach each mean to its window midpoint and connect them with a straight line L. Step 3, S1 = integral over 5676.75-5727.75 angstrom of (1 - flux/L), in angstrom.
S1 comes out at 0.3 angstrom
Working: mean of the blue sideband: 8.63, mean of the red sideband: 8.82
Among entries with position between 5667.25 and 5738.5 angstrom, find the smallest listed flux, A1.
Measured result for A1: 7.766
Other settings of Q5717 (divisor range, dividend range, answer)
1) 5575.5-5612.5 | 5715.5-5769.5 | 1.12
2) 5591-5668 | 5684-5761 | 1.05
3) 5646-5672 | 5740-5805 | 1.07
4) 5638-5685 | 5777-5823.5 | 1.07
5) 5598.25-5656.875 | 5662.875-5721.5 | 1.03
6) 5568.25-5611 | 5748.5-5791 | 1.12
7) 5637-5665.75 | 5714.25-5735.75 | 1.07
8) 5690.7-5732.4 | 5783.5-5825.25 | 1.07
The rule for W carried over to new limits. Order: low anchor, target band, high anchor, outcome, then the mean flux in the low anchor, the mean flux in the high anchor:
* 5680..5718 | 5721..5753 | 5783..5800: -0.03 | 8.56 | 8.84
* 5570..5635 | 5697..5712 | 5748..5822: 0.05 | 8.4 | 8.9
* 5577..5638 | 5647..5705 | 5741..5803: -0.01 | 8.43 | 8.88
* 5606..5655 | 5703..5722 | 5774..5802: 0.03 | 8.68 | 8.85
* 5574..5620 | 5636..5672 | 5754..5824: -0.02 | 8.34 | 8.91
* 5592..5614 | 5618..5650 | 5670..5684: 0.01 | 8.66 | 8.92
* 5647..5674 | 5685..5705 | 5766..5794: 0.01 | 8.65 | 8.79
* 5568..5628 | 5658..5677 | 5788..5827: -0.01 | 8.31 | 9.05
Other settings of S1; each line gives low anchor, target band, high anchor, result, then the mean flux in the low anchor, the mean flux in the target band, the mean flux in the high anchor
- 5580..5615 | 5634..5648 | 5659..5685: -0.2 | 8.37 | 8.74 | 8.75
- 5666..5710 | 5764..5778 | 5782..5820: -0.2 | 8.67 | 9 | 8.93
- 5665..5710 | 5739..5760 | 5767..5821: -0.1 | 8.67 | 8.88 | 8.92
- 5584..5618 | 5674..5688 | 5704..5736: -0.4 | 8.25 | 8.83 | 8.71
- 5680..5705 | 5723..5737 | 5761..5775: -0.2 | 8.64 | 8.91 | 8.88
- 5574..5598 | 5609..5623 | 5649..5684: -0.1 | 8.21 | 8.48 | 8.71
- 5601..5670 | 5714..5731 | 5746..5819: -0.4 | 8.61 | 8.97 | 8.89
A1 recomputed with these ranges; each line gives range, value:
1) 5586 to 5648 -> 6.385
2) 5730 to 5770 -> 8.105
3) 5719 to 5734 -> 8.405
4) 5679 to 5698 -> 8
